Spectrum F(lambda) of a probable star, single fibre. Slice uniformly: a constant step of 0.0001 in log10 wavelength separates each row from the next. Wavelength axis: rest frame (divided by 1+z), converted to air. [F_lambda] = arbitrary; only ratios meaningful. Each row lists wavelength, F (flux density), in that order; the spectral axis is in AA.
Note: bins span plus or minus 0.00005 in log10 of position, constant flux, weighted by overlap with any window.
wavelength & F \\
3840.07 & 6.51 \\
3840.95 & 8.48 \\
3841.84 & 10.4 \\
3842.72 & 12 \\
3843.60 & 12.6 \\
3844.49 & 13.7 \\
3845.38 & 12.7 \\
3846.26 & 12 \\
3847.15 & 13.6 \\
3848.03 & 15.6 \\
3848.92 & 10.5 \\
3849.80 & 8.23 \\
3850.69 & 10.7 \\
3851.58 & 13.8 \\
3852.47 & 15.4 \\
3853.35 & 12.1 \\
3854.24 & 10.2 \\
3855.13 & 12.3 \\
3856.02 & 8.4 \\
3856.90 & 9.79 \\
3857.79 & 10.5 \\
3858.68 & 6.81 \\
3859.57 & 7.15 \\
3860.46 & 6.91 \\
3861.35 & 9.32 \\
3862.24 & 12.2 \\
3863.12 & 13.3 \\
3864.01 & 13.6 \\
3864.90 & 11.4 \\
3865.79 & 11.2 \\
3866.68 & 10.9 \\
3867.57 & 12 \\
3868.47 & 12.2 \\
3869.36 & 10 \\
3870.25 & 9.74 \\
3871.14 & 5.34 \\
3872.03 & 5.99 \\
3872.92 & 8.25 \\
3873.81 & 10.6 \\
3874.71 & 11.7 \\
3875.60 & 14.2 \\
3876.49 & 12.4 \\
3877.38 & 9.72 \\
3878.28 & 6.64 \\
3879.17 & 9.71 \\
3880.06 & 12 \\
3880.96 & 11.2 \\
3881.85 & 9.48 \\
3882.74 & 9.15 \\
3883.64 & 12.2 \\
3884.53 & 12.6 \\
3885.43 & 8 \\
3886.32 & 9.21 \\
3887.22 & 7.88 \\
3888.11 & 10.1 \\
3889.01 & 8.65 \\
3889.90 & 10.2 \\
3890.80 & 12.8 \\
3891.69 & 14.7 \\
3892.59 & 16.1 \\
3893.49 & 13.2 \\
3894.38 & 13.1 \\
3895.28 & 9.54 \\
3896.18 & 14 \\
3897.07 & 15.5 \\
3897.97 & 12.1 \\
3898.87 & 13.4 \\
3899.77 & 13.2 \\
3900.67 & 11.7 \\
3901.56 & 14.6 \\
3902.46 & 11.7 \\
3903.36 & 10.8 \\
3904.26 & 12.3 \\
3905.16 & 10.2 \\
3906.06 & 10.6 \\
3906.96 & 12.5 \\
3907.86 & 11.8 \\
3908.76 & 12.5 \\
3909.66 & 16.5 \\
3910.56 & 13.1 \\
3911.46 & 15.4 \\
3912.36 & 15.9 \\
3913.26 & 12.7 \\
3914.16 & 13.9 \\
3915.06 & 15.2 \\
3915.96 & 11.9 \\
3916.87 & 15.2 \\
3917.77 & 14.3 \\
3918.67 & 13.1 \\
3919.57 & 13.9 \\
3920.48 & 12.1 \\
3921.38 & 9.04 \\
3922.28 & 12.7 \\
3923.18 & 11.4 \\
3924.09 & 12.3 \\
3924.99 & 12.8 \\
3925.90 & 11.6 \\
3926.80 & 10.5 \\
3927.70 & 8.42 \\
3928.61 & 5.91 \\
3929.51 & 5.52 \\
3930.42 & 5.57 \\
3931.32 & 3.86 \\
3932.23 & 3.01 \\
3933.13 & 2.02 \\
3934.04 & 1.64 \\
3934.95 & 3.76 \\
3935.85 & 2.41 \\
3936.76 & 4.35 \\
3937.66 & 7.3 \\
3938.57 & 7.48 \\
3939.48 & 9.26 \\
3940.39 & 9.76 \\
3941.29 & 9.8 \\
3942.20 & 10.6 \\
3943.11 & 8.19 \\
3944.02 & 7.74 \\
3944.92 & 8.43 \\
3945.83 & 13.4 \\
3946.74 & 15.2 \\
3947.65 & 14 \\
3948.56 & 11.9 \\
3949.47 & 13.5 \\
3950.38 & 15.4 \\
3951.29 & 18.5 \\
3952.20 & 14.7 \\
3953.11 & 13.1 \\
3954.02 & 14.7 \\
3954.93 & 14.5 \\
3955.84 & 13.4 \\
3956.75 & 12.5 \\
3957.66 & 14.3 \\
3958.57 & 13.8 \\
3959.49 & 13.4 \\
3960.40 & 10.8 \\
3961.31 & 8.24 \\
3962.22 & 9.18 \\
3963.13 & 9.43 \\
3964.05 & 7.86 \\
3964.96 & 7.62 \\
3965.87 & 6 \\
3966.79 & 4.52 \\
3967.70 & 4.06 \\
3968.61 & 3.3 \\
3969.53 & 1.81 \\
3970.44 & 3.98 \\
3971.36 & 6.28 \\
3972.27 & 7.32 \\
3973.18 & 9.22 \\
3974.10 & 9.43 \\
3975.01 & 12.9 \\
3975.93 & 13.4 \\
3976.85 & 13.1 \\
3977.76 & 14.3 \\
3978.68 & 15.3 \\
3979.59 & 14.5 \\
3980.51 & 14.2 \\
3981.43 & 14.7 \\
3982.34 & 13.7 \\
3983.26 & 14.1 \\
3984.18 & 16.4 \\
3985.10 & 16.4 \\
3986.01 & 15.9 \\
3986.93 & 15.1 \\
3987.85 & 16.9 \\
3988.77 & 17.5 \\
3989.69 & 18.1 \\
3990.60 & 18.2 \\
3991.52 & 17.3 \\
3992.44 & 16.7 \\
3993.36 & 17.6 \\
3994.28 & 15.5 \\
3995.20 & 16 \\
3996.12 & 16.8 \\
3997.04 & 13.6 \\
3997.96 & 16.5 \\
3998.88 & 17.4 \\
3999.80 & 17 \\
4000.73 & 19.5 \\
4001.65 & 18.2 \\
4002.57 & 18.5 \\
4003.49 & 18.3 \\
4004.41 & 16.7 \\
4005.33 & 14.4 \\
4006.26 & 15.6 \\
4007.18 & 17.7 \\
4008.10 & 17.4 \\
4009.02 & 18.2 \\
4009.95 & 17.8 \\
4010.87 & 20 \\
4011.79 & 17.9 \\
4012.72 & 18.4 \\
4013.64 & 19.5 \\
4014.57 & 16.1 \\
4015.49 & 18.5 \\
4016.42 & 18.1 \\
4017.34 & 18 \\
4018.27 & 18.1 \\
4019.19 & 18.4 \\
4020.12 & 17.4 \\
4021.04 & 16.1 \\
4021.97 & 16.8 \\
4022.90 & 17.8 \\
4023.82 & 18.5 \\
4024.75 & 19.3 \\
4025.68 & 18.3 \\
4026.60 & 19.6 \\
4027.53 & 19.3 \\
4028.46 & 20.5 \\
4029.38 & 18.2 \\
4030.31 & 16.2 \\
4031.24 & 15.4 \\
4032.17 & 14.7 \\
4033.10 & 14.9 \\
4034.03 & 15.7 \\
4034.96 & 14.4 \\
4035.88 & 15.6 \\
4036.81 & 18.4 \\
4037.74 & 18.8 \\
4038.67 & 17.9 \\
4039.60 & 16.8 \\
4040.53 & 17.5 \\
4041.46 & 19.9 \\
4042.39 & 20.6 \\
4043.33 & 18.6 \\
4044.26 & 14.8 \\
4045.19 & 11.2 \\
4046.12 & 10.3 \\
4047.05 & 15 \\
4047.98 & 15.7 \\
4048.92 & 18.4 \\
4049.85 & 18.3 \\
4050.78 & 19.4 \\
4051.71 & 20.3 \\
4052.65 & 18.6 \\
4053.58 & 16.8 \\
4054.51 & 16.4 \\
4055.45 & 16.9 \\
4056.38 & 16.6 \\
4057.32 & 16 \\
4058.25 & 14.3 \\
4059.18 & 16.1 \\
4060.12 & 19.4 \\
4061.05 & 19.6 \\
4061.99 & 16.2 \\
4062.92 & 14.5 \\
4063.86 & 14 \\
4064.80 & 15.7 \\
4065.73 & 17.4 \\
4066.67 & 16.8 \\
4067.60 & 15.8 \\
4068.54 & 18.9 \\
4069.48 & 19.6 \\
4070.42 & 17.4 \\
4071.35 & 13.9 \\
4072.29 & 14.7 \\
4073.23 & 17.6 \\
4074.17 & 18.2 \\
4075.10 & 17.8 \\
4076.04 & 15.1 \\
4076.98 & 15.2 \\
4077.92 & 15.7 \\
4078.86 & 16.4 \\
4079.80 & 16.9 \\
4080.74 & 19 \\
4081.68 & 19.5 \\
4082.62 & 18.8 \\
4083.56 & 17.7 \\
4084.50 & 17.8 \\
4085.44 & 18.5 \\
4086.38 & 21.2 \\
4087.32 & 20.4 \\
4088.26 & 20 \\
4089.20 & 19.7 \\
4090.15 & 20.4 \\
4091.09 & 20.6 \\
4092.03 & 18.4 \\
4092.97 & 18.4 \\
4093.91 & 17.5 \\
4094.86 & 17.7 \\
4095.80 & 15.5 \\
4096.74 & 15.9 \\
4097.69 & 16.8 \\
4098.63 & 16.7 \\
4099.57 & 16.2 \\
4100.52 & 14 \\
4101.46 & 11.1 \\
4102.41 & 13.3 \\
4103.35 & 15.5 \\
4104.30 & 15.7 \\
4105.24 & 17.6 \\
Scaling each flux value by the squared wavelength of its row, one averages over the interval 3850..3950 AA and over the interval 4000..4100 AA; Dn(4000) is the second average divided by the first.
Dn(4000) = 1.75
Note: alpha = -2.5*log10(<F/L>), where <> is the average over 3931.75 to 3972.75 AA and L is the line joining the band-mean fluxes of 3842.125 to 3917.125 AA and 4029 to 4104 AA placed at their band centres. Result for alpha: 0.433 mag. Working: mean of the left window 11.6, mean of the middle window 9.16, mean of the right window 16.9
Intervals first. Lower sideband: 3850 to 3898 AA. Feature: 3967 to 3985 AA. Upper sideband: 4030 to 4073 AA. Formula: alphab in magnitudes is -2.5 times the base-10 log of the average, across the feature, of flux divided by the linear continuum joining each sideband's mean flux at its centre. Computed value 0.31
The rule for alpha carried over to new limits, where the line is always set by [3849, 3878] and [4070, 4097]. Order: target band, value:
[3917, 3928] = 0.04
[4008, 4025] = -0.16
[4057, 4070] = 0.03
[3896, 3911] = -0.08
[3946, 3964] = 0.04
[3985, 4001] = -0.13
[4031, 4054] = -0.02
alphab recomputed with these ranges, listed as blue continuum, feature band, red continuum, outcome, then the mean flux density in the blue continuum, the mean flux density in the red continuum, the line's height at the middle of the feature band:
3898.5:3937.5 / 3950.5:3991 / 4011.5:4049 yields 0.144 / 10.6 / 17.2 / 13.7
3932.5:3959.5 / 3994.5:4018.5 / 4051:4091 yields -0.247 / 10.5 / 17.5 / 13.9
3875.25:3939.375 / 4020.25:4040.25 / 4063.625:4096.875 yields -0.109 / 10.7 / 17.7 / 15.7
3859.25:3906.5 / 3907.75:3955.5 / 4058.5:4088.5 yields 0.170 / 11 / 17.3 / 12.7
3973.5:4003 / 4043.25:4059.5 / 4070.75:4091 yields 0.061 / 15.7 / 17.9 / 17.2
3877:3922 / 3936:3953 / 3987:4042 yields 0.284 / 12.1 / 17.4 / 14.2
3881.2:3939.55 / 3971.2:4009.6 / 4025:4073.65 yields -0.082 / 10.7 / 16.9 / 14.3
